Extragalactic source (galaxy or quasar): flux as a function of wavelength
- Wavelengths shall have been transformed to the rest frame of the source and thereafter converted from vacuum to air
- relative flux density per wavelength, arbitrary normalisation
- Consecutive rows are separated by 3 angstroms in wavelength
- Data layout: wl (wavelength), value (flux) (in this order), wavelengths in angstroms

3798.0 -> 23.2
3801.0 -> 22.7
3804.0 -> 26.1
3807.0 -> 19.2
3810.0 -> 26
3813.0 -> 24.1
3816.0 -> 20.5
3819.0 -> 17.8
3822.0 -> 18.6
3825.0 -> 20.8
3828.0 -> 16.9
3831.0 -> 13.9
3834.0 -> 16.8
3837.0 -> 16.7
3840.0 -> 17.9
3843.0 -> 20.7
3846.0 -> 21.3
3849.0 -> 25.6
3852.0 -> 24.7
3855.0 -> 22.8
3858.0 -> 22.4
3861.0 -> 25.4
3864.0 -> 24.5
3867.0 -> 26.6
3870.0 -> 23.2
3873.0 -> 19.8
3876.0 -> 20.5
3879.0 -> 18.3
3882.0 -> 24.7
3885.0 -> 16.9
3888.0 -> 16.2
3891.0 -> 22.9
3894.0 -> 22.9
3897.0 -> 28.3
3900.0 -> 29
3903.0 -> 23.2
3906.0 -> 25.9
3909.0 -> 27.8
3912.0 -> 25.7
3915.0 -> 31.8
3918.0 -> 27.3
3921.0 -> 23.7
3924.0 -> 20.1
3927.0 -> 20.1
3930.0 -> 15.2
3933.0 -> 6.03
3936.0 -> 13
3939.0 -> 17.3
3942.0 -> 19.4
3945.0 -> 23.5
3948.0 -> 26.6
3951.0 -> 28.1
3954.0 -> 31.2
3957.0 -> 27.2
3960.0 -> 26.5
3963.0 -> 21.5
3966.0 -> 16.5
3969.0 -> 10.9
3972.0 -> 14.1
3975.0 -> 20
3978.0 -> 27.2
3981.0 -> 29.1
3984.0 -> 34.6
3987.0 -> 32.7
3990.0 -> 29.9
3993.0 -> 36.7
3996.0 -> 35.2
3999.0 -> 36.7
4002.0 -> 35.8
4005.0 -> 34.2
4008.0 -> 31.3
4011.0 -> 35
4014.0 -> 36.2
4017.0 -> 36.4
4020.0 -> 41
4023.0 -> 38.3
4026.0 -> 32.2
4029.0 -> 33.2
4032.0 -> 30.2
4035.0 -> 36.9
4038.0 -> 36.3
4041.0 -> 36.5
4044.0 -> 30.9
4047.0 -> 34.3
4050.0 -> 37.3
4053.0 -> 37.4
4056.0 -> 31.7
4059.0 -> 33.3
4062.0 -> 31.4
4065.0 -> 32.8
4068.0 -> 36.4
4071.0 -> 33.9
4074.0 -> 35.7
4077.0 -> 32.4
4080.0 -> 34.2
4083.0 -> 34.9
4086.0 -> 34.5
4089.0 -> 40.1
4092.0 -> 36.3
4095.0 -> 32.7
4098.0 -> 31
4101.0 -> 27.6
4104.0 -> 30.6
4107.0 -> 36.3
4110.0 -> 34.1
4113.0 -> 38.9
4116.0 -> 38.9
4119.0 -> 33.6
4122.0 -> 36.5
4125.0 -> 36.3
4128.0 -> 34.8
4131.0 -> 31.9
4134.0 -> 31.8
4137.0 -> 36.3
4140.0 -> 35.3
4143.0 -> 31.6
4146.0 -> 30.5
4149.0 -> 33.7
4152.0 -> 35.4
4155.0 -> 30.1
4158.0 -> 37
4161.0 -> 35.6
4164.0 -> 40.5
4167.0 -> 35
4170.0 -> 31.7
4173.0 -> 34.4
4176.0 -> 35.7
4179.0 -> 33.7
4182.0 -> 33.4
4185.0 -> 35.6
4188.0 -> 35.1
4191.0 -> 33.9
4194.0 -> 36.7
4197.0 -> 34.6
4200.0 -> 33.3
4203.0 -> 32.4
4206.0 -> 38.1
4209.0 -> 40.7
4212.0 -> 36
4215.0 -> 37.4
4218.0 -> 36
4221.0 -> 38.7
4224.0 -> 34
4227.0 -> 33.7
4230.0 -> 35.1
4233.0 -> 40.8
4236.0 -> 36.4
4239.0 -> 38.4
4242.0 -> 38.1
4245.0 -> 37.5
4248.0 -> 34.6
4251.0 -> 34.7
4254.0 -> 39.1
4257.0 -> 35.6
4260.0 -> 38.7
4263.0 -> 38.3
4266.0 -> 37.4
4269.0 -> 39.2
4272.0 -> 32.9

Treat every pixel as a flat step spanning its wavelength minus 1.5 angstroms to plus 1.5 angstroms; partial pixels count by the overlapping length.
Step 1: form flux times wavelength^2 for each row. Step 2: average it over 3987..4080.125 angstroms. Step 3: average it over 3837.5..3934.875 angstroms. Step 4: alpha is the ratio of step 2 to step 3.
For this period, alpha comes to 1.7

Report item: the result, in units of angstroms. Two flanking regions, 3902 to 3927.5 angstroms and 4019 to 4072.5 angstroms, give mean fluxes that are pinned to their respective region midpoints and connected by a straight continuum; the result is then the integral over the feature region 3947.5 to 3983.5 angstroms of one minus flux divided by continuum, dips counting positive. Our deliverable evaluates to 6.7 angstroms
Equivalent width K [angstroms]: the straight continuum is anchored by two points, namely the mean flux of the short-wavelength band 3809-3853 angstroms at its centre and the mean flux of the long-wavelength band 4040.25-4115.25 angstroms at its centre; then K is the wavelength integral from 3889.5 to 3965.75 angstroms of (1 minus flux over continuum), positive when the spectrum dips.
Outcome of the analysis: 6.66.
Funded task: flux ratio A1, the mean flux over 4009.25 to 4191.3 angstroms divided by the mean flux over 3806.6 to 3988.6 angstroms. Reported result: 1.6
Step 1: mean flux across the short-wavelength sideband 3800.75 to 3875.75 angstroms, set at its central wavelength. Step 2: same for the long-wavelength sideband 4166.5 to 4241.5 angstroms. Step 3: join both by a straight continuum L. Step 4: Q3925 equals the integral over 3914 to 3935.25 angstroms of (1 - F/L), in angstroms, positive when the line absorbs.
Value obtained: 3.9 angstroms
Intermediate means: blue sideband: 21.4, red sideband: 35.7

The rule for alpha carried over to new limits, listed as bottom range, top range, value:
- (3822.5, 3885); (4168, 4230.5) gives 1.99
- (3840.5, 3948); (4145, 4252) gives 1.86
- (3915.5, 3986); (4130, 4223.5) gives 1.78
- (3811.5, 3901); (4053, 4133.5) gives 1.81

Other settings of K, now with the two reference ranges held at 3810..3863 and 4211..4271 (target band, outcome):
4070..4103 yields -3.4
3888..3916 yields -3.0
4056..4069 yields -1.5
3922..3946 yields 7.5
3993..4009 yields -4.5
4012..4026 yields -4.6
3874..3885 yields 0.9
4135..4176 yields -1.1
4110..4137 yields -2.6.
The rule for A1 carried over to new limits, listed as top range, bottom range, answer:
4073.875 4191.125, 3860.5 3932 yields 1.49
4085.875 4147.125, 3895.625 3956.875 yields 1.48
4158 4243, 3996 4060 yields 1.03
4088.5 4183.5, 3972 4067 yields 1.03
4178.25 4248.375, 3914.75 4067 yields 1.26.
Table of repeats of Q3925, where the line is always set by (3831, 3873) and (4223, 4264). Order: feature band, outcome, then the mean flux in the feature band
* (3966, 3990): 2.47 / 24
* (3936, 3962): 1.38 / 24.2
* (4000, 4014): -3.35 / 34.4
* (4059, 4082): -2.77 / 33.8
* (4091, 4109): -0.60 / 32.4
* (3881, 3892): 1.56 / 19.8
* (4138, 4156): 0.09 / 32.9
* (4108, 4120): -1.75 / 36.5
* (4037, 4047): -1.84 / 34.4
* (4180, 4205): 0.29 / 34.4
